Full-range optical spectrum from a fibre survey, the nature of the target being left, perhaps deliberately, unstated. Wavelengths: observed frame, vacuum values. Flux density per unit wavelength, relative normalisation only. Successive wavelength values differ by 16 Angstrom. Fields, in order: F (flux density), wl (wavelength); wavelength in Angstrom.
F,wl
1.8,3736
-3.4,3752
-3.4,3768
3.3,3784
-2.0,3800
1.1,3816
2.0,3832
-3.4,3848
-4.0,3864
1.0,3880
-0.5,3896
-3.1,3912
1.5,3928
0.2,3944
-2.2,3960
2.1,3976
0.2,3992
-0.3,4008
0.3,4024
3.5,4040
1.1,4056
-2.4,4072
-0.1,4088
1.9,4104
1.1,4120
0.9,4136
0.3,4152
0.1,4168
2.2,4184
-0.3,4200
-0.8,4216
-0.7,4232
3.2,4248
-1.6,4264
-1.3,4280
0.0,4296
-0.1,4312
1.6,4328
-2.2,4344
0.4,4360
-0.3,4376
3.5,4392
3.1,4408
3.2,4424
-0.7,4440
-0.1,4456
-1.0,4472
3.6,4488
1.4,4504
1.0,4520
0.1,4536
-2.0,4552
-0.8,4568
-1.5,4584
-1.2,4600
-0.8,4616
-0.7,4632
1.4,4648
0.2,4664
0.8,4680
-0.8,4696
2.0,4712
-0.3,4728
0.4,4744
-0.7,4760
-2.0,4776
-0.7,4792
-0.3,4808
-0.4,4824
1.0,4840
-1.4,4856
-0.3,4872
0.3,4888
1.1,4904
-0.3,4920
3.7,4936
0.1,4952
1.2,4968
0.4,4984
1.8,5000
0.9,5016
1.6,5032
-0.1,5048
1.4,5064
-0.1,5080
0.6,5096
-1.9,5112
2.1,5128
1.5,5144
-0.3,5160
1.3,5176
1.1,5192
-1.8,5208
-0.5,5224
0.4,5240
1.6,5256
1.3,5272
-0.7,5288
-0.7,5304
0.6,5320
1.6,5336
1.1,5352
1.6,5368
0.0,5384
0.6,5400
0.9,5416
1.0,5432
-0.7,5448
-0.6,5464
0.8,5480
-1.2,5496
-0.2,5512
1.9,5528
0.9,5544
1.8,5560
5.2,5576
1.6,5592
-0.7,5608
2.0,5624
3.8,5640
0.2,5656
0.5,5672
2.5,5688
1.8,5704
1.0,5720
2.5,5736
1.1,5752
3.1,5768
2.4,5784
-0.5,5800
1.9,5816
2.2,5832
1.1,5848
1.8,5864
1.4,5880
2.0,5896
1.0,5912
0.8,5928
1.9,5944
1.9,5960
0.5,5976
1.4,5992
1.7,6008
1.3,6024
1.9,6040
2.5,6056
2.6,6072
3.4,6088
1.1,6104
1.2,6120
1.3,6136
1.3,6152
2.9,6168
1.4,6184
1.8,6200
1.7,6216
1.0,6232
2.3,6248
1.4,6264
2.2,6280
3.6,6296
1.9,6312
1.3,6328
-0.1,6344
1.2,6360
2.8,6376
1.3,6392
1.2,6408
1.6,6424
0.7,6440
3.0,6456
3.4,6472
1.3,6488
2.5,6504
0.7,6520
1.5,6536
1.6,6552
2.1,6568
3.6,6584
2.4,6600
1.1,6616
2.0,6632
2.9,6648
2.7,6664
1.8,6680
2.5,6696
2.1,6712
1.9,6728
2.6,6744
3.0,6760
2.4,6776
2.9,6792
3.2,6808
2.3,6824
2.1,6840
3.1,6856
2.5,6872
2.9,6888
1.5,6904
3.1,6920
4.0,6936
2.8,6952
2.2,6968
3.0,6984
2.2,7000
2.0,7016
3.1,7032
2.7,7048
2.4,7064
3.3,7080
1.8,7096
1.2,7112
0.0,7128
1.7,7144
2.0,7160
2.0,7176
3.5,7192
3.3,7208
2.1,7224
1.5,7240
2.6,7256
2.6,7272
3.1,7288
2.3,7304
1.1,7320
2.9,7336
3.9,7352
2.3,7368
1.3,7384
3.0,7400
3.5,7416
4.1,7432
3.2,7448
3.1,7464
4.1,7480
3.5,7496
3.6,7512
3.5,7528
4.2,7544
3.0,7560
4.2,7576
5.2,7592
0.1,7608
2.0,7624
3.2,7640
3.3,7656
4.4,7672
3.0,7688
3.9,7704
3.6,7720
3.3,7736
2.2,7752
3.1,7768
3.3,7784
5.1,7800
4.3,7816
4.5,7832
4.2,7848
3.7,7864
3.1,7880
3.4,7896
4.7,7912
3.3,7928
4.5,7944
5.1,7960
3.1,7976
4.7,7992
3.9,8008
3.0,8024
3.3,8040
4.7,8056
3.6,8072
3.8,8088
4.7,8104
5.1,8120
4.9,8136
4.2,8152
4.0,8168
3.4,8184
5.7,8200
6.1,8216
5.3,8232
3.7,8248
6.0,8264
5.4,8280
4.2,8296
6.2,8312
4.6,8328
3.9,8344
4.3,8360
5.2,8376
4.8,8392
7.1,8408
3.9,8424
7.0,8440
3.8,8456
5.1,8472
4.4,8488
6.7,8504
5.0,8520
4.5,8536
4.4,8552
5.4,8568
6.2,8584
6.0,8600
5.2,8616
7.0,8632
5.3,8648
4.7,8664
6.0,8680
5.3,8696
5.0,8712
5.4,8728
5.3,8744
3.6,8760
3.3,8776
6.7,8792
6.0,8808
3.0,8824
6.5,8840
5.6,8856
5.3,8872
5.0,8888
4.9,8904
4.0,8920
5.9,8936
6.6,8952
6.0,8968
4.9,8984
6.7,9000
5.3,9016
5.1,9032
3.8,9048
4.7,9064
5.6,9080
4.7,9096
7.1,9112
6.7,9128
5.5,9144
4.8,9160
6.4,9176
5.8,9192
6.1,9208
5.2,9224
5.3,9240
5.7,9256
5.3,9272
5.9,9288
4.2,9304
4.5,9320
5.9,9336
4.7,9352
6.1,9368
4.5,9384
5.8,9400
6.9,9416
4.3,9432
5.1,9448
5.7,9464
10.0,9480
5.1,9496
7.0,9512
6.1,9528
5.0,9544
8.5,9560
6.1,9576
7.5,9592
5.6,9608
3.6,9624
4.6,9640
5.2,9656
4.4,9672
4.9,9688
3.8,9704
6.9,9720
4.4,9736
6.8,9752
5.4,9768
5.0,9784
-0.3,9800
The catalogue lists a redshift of 0.86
